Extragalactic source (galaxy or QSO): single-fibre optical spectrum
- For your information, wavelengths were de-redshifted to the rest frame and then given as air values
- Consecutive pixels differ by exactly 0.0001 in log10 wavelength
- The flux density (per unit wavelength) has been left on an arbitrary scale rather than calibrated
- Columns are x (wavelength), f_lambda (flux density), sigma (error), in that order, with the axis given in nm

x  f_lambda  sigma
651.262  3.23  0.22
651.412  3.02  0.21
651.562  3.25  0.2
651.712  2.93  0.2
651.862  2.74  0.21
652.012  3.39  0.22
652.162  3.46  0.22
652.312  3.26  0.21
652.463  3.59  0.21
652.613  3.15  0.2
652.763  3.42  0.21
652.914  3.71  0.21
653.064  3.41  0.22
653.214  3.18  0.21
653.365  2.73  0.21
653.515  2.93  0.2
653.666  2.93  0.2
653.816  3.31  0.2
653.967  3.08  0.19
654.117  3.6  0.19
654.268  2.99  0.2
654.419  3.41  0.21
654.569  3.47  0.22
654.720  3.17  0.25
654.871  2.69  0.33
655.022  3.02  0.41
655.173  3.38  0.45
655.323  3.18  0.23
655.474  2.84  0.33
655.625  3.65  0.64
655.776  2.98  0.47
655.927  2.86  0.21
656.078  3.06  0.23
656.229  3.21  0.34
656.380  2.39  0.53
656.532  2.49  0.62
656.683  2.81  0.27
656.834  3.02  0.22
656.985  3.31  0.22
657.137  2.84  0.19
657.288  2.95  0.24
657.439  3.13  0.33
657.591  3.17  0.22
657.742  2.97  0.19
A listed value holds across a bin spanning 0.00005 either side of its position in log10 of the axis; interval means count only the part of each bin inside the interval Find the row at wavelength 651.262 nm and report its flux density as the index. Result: 3.23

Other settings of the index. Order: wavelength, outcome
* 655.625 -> 3.65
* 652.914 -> 3.71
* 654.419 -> 3.41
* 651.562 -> 3.25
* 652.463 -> 3.59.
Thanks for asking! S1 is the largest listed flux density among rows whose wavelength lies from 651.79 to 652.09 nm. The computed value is 3.39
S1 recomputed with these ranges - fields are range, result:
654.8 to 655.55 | 3.38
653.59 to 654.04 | 3.31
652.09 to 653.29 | 3.71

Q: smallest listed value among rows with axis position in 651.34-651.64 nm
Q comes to 3.02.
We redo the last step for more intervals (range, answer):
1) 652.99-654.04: 2.73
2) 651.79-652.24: 2.74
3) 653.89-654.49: 2.99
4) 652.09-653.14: 3.15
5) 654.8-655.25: 2.69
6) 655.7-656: 2.86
